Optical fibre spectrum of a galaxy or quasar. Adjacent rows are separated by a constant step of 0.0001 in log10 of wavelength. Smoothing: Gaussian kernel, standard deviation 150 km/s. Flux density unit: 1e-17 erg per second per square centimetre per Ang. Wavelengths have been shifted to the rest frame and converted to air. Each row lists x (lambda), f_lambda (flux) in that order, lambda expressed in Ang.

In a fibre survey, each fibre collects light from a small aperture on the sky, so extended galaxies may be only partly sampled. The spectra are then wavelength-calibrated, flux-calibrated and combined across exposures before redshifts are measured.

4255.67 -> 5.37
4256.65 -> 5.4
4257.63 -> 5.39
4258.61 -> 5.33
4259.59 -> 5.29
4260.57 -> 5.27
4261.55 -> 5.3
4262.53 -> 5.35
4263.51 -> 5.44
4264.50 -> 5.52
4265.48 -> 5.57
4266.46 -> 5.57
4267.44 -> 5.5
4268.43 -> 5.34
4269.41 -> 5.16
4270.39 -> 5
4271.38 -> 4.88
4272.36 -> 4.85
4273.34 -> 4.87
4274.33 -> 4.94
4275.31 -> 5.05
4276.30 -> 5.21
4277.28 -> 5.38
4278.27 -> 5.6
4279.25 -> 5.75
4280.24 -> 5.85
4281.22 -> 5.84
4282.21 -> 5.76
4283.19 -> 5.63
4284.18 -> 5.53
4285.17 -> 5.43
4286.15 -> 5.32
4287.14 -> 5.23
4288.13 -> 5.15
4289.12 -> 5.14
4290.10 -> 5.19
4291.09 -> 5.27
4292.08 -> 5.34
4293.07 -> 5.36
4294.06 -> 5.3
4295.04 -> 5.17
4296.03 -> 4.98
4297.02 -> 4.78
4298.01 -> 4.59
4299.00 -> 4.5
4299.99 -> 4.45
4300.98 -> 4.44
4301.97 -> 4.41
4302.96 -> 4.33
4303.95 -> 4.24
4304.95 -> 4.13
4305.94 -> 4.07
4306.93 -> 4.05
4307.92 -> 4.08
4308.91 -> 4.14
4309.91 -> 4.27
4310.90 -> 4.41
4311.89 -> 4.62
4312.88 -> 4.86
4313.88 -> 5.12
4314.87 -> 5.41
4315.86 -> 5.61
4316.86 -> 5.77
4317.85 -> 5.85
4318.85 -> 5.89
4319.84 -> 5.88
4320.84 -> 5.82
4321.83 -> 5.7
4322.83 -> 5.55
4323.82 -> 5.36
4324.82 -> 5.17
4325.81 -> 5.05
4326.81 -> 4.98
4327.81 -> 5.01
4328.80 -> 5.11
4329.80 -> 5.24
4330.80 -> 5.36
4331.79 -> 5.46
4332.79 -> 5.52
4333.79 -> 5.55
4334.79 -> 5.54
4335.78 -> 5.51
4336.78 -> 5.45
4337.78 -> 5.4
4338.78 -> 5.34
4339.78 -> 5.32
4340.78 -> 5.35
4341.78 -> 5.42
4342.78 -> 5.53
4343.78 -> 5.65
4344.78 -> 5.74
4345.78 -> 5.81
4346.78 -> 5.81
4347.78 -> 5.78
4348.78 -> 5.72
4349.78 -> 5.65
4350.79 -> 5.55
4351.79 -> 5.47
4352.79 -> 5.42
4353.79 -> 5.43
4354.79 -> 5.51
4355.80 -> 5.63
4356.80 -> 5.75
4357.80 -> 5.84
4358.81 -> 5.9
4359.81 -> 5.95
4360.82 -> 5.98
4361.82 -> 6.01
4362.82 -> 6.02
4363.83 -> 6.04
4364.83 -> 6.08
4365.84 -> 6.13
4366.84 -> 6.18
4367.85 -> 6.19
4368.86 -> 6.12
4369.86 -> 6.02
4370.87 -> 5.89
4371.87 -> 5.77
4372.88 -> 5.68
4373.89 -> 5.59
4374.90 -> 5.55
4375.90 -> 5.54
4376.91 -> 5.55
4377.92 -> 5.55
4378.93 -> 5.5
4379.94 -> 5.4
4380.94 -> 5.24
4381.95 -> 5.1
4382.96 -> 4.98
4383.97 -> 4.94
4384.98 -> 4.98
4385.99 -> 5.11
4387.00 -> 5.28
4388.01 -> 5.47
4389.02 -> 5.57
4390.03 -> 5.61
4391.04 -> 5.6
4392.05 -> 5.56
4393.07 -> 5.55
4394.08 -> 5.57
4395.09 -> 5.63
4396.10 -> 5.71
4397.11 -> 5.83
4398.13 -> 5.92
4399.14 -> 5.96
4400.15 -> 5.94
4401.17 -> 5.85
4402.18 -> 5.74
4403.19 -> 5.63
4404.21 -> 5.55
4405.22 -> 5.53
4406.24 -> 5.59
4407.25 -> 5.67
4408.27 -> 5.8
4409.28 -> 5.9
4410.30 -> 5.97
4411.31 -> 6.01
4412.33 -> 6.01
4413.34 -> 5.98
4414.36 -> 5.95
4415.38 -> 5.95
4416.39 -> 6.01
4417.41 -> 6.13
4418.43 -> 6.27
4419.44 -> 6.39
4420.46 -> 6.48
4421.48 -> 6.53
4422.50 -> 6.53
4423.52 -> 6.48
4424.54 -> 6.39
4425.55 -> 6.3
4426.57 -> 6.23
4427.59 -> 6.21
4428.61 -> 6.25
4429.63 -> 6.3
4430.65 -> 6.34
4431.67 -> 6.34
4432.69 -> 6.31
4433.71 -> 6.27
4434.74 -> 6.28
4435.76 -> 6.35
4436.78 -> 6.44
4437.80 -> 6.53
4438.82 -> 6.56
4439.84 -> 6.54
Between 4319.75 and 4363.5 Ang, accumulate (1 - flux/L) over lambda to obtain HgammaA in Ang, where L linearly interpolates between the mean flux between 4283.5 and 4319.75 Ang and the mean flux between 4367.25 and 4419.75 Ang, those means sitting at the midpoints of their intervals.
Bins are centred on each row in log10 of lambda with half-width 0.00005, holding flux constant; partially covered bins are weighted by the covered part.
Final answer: -2.48 Ang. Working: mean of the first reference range 4.91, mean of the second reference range 5.69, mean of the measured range 5.55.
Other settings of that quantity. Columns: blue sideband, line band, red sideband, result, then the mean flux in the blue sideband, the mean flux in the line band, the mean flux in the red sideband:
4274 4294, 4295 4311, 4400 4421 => 3.2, 5.4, 4.39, 5.92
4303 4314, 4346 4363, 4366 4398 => -2.1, 4.33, 5.73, 5.57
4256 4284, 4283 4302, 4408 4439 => 1.5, 5.36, 5.07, 6.24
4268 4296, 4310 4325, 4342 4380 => 0.4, 5.3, 5.38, 5.76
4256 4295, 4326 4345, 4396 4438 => 0.9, 5.34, 5.38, 6.09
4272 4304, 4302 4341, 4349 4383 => 2.0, 5.13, 5.11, 5.72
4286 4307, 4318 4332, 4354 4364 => -0.4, 4.8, 5.41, 5.84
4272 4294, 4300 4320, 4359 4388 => 2.5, 5.35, 4.75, 5.66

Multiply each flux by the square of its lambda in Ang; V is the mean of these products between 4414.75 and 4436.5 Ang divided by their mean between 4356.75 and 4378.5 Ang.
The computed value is 1.10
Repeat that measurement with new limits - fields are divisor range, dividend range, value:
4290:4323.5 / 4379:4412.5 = 1.18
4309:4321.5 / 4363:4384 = 1.11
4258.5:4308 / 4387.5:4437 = 1.25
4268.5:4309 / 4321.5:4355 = 1.12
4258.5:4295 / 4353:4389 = 1.11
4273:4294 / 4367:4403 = 1.09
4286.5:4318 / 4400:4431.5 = 1.33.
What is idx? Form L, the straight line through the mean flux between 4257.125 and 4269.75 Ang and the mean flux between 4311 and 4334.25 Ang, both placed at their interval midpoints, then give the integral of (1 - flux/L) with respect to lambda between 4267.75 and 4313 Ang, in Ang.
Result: 3.6 Ang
